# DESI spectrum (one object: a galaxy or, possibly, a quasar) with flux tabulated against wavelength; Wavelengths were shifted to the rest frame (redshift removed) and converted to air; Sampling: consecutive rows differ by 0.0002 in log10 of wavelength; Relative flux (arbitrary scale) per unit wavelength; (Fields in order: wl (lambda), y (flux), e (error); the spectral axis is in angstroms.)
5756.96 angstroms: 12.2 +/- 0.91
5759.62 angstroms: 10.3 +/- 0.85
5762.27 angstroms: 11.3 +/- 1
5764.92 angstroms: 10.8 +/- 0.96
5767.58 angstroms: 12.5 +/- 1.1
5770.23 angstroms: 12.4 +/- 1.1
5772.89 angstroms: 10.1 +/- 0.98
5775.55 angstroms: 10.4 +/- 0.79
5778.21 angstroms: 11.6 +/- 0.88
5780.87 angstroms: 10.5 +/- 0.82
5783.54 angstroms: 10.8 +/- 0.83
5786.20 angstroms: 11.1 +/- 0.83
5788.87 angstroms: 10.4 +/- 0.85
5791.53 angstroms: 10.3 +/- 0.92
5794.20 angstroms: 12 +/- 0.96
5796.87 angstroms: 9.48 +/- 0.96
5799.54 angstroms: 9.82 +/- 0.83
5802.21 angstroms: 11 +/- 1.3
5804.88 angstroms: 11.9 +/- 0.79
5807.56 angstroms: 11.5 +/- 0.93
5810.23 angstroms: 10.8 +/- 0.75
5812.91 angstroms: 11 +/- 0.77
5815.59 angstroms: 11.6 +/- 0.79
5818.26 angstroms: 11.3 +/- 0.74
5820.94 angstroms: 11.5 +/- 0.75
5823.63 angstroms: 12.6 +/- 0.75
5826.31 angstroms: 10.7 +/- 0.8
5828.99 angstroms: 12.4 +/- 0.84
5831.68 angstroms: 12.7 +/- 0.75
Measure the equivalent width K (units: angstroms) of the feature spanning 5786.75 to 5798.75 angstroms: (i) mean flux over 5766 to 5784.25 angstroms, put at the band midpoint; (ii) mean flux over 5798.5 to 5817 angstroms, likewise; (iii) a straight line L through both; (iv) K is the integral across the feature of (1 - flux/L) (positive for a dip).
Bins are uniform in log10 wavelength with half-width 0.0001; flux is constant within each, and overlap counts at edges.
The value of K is 0.6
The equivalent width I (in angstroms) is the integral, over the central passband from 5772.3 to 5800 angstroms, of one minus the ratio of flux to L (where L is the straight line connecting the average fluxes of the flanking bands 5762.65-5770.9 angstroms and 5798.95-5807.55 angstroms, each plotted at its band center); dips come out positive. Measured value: 1.9 angstroms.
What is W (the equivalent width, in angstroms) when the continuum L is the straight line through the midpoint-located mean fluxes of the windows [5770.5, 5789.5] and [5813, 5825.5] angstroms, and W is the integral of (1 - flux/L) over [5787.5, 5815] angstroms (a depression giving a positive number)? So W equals 1.0 angstroms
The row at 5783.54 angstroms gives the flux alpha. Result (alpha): 10.8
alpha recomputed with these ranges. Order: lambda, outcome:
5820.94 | 11.5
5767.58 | 12.5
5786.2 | 11.1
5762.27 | 11.3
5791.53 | 10.3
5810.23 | 10.8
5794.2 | 12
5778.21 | 11.6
